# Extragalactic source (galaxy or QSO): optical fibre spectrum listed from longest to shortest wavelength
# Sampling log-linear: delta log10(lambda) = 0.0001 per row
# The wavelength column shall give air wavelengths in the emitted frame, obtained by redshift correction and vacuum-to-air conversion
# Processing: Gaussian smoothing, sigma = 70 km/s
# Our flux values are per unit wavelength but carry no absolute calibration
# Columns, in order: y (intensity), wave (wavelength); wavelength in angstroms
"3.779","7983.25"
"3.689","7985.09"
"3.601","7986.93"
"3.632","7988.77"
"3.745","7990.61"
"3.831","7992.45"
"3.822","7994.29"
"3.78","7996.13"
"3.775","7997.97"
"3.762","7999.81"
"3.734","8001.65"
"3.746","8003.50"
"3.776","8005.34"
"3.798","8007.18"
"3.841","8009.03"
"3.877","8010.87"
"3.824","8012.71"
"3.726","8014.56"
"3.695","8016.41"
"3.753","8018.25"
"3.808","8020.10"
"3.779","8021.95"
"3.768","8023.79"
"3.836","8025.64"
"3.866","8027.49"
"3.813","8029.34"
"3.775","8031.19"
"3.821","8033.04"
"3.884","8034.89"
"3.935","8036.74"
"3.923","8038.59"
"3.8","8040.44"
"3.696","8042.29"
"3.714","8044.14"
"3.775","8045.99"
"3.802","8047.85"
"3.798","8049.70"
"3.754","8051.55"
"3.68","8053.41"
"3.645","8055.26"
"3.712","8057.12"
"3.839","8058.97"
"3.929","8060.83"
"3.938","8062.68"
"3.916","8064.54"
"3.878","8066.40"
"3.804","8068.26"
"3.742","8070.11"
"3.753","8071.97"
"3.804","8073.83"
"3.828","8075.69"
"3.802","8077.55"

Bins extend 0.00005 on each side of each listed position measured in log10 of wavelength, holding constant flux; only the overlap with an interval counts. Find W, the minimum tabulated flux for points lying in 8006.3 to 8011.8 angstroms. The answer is 3.798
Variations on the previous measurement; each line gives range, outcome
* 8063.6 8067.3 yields 3.878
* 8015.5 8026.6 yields 3.695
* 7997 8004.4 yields 3.734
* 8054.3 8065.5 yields 3.645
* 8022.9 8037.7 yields 3.768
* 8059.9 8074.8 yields 3.742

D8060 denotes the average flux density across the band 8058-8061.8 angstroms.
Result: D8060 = 3.89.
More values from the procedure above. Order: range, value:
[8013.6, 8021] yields 3.74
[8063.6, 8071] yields 3.84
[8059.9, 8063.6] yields 3.94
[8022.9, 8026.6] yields 3.8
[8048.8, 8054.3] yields 3.74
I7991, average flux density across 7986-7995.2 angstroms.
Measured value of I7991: 3.73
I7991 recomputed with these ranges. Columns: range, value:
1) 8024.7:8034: 3.82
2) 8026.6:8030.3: 3.84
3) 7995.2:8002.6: 3.76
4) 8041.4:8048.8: 3.75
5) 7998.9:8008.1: 3.76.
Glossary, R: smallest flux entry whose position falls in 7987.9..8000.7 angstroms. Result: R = 3.632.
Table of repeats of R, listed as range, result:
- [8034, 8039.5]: 3.884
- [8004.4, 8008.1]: 3.776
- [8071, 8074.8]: 3.753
